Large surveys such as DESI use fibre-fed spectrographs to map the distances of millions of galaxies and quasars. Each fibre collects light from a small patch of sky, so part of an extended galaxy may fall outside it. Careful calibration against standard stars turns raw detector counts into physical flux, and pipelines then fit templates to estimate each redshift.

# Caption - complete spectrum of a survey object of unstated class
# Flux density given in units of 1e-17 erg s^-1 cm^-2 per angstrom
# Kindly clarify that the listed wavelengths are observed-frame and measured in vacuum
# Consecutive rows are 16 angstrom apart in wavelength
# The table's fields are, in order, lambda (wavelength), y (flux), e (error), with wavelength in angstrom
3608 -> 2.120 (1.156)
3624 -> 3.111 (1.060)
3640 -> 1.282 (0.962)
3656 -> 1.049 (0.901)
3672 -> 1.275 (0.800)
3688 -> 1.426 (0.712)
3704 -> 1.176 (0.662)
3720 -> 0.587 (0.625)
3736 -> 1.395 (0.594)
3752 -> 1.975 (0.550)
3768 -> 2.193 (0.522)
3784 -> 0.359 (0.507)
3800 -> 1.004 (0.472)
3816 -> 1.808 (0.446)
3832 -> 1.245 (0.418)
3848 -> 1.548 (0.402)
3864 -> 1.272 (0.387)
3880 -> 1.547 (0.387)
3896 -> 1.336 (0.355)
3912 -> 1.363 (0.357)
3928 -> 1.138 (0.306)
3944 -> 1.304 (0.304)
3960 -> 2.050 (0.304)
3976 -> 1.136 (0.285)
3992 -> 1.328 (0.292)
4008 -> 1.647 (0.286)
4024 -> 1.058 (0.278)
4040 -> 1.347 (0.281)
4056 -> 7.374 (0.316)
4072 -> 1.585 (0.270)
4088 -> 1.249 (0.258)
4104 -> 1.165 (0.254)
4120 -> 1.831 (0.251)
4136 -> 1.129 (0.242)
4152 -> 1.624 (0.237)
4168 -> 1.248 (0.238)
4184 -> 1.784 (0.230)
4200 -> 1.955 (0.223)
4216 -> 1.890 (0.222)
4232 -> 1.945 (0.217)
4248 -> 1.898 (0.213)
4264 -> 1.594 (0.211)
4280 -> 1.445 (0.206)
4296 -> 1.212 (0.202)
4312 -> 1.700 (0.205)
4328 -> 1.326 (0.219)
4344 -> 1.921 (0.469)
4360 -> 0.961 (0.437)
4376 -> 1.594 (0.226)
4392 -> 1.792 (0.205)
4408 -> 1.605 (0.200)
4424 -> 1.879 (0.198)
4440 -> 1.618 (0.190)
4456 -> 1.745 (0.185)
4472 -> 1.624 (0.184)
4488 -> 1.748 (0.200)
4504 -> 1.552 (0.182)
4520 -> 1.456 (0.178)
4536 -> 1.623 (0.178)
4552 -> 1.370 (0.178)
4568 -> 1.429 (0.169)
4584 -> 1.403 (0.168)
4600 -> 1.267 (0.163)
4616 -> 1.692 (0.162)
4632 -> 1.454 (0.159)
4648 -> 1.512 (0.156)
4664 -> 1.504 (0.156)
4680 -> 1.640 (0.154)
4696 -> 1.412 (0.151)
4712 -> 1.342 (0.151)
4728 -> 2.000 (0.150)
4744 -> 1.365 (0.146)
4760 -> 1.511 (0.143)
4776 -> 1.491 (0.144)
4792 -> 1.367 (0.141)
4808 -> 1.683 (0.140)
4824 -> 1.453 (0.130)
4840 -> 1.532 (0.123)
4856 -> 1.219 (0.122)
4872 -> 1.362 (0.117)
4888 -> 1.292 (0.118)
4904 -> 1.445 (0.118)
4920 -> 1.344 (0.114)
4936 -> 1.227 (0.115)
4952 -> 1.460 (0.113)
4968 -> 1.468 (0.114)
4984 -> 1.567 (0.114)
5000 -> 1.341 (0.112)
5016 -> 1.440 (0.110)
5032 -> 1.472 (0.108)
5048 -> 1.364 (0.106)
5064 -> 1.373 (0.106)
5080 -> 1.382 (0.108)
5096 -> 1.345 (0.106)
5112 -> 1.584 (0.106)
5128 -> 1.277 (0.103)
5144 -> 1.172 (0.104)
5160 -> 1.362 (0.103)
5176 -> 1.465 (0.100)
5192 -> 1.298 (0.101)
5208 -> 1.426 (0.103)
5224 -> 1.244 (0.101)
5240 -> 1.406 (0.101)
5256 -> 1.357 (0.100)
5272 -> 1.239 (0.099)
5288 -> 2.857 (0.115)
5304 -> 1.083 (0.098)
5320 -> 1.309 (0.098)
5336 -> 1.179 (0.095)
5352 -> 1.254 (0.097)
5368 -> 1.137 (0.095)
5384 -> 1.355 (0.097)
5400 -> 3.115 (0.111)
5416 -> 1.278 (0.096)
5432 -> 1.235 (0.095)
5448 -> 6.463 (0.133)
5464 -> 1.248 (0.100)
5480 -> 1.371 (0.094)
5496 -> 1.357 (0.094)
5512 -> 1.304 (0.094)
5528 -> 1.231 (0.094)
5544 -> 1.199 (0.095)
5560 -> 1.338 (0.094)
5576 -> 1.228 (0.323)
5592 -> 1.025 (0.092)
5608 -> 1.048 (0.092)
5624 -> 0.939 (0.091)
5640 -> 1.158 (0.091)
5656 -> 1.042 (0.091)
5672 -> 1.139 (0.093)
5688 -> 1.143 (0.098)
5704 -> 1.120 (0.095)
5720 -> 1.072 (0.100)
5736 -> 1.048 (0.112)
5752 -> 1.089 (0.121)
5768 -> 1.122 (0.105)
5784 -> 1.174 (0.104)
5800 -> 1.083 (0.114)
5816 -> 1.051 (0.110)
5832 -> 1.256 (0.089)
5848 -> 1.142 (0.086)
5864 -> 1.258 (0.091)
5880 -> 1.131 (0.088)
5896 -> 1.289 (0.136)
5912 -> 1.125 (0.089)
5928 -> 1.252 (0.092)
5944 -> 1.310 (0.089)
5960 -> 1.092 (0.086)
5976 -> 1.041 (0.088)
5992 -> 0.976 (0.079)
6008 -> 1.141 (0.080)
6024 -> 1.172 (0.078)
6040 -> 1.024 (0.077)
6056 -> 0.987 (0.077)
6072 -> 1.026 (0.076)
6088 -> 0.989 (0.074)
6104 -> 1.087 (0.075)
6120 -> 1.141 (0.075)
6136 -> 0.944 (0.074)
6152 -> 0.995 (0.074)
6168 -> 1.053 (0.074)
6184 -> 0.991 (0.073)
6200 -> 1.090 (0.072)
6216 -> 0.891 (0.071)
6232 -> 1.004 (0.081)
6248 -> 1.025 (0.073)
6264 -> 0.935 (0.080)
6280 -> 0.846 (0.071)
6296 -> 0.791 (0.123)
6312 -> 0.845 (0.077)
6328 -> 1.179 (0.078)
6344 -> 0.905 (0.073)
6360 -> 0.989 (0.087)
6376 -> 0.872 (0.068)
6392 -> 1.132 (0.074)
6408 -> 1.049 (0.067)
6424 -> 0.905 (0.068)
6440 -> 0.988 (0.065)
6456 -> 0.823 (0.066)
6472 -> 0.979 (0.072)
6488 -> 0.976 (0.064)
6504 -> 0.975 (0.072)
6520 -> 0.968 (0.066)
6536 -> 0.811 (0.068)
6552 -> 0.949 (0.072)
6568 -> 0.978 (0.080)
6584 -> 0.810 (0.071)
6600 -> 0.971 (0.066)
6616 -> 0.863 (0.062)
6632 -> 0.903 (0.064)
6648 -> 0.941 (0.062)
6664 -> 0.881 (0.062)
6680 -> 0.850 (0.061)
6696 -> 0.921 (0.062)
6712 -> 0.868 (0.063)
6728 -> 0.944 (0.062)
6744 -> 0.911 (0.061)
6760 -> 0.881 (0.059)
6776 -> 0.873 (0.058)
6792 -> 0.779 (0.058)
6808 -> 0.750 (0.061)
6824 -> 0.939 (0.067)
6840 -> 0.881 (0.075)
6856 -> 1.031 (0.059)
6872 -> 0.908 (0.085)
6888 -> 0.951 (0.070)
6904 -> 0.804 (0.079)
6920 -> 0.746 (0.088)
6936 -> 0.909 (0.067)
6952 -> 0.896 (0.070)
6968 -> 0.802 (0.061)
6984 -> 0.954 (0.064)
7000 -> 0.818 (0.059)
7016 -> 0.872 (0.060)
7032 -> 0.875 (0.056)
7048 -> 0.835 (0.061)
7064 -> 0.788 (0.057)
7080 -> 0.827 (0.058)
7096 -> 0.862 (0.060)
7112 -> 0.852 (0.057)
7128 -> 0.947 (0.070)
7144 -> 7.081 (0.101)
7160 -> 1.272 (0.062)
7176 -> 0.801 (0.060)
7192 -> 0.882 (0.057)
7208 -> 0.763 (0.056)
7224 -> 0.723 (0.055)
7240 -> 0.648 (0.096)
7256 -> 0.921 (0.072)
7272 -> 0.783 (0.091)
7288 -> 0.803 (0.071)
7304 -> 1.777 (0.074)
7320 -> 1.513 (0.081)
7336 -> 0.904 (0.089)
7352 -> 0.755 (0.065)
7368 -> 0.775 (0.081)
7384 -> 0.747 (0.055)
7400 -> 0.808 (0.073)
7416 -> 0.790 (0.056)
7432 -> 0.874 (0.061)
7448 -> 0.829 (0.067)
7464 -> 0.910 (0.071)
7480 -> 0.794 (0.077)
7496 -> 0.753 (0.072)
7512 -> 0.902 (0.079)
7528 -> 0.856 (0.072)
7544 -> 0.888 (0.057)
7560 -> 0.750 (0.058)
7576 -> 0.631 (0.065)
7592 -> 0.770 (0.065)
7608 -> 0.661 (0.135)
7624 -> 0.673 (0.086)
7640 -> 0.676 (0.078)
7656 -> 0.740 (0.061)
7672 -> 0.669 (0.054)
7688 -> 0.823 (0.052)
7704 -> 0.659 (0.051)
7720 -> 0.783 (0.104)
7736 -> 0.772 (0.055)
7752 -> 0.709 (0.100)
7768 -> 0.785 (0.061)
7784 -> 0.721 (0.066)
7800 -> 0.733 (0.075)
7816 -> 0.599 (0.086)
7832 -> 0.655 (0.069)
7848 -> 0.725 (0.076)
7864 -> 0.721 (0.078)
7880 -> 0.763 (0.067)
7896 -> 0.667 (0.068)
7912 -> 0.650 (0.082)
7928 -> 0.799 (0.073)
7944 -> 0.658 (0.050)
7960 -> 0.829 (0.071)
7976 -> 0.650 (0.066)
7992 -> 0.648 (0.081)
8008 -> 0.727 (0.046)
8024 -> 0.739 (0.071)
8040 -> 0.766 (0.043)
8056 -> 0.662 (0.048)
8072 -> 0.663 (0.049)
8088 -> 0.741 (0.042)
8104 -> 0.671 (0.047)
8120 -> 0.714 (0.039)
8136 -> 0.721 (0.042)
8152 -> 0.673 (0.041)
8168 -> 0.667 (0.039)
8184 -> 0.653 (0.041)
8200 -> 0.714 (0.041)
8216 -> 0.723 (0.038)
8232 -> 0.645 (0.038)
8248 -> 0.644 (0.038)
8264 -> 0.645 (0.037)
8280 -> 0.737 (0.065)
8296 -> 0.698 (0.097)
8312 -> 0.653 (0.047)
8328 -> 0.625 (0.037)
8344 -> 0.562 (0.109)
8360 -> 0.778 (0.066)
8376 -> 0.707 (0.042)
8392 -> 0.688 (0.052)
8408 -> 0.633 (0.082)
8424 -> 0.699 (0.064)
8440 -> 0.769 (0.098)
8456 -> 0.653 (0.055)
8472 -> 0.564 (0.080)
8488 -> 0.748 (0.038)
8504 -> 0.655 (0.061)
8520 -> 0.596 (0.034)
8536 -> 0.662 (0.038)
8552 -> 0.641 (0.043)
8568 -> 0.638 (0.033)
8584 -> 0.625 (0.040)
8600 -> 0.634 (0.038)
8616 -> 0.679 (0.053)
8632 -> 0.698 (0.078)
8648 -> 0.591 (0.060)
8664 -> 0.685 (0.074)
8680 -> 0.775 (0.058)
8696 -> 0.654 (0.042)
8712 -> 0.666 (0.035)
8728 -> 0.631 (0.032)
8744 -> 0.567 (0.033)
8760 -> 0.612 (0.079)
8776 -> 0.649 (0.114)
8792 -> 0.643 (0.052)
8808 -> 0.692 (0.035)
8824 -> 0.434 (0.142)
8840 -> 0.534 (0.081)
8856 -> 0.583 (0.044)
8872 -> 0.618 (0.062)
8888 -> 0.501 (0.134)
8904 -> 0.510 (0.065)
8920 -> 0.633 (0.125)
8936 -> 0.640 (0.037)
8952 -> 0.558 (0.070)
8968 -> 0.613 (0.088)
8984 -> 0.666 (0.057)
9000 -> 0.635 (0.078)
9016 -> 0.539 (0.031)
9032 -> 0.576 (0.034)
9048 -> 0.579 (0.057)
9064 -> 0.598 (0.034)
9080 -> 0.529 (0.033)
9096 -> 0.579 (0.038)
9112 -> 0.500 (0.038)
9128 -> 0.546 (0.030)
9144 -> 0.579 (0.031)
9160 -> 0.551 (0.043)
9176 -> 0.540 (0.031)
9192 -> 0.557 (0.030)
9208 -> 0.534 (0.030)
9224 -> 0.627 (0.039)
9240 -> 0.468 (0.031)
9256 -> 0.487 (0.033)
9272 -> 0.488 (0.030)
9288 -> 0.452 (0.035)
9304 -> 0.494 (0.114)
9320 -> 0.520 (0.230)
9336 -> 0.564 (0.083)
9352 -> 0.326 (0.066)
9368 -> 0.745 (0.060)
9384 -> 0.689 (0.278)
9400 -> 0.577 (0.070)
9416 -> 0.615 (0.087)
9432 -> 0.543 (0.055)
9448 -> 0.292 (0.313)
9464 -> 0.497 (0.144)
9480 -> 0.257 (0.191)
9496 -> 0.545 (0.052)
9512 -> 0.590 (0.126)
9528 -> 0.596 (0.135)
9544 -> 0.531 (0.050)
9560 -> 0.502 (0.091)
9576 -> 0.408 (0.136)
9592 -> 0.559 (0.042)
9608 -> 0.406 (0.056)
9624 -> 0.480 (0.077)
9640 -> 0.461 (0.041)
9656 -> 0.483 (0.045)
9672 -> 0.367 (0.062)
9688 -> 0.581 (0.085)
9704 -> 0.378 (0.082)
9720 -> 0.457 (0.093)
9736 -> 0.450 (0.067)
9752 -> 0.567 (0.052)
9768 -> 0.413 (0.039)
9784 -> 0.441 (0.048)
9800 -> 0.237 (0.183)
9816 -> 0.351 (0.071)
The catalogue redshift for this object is 0.09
